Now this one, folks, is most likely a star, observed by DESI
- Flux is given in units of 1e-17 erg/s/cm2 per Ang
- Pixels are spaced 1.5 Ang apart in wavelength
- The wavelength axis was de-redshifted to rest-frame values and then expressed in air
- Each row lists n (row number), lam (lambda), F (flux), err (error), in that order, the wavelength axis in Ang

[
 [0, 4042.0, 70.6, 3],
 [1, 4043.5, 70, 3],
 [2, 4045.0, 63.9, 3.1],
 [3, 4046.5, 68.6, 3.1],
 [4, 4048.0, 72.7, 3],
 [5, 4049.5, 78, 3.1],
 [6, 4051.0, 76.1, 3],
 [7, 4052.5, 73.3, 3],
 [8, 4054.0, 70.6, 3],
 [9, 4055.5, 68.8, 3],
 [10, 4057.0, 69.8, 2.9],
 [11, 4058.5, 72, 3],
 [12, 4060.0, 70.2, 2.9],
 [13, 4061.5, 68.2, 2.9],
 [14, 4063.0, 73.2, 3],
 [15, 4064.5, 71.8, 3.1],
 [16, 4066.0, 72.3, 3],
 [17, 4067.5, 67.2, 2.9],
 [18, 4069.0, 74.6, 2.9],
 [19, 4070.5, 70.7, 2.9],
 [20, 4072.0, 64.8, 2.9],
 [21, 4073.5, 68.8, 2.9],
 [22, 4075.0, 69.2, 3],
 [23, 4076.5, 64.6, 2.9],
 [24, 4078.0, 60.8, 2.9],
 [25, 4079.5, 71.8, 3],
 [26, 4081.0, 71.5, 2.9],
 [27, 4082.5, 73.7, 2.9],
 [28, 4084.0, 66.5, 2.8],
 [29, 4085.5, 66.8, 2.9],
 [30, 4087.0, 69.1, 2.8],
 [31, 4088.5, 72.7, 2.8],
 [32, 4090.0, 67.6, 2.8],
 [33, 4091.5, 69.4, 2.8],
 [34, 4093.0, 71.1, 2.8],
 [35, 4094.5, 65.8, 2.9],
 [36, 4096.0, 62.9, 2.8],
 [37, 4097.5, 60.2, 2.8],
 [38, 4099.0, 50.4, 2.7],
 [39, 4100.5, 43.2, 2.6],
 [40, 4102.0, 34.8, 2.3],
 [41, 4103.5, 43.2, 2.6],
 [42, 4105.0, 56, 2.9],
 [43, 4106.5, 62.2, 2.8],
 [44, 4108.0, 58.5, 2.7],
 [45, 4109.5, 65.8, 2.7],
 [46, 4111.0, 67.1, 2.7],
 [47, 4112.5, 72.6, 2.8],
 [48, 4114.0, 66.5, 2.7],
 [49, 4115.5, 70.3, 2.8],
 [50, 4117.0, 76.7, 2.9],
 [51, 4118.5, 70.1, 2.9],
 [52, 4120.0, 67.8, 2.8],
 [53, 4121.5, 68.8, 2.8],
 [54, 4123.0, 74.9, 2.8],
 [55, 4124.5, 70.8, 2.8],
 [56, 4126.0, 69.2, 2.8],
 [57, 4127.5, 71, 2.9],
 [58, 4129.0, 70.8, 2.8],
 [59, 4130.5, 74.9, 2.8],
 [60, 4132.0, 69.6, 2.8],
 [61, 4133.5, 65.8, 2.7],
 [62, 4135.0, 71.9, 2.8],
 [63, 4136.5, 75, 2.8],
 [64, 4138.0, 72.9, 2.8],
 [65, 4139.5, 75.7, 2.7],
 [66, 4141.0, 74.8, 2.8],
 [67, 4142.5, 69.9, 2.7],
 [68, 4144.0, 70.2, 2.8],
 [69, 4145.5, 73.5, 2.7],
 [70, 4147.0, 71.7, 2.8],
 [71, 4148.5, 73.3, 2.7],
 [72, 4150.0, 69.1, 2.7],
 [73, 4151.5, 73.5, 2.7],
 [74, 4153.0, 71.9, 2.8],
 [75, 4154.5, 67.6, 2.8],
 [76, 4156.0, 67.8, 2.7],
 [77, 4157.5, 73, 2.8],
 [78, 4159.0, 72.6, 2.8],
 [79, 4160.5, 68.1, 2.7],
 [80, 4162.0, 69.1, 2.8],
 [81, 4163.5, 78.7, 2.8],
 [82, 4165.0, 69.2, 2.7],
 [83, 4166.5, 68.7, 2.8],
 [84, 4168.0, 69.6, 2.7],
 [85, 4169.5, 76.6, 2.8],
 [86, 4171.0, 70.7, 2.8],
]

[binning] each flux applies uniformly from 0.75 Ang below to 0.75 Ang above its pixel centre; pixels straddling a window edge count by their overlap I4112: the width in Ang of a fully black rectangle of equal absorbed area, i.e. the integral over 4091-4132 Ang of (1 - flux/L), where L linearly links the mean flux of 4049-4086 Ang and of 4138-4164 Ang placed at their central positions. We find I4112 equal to 3.9 Ang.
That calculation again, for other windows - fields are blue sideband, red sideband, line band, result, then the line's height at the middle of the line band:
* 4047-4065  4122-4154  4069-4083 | 0.6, 72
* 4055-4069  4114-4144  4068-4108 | 4.2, 71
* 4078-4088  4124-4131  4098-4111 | 3.2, 70.2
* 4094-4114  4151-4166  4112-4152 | -4.5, 64.4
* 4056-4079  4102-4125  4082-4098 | -0.2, 67.2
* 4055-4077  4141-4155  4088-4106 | 3.2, 70.4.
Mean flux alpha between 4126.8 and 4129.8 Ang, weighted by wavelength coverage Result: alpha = 71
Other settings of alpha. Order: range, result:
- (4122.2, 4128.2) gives 71.5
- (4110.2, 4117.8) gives 70.6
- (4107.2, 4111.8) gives 63.9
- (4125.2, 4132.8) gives 71.1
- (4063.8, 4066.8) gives 72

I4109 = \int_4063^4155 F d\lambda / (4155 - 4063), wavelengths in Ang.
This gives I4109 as 67.7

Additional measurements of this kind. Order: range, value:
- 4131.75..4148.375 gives 72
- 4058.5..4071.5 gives 71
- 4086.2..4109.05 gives 59.2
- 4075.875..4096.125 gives 68.3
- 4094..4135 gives 64.2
